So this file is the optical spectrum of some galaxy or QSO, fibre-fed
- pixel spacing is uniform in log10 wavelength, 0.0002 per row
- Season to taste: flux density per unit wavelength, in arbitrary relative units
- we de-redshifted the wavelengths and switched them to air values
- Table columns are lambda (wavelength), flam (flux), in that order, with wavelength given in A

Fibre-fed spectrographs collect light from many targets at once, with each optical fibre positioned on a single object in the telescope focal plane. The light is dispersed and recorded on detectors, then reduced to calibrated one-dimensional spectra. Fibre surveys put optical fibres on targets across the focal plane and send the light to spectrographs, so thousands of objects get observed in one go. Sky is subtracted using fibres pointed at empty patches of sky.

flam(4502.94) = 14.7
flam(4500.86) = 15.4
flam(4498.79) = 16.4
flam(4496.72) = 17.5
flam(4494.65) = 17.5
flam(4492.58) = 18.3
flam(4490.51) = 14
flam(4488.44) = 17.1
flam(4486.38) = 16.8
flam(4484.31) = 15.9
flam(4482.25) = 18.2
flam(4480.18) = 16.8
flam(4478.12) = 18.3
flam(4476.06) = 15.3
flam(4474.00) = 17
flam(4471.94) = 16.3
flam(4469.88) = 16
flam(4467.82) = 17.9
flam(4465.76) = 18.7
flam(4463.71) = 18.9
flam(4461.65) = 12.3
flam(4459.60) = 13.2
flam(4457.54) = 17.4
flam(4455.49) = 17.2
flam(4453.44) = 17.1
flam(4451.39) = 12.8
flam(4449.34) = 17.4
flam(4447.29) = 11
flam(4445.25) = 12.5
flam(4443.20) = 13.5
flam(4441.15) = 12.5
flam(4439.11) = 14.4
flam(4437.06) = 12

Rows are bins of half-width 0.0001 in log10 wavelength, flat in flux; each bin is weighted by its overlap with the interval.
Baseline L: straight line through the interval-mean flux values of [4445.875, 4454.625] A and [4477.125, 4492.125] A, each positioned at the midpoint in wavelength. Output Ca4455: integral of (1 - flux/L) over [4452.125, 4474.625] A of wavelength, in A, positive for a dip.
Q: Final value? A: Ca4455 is -1.6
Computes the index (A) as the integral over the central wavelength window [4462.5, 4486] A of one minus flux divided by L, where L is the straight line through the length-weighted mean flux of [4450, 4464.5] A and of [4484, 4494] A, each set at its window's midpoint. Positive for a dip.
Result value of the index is -1.6 A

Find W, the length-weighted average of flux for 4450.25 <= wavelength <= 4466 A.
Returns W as 15.8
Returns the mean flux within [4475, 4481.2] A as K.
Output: 16.8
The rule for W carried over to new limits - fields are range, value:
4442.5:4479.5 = 15.7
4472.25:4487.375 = 16.9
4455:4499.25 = 16.7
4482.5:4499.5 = 16.8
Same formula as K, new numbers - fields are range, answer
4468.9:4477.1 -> 16.2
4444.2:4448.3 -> 11.8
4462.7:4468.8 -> 18.5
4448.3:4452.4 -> 15.1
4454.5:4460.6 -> 15.9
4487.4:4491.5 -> 15.6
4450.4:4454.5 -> 15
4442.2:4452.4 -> 13.4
